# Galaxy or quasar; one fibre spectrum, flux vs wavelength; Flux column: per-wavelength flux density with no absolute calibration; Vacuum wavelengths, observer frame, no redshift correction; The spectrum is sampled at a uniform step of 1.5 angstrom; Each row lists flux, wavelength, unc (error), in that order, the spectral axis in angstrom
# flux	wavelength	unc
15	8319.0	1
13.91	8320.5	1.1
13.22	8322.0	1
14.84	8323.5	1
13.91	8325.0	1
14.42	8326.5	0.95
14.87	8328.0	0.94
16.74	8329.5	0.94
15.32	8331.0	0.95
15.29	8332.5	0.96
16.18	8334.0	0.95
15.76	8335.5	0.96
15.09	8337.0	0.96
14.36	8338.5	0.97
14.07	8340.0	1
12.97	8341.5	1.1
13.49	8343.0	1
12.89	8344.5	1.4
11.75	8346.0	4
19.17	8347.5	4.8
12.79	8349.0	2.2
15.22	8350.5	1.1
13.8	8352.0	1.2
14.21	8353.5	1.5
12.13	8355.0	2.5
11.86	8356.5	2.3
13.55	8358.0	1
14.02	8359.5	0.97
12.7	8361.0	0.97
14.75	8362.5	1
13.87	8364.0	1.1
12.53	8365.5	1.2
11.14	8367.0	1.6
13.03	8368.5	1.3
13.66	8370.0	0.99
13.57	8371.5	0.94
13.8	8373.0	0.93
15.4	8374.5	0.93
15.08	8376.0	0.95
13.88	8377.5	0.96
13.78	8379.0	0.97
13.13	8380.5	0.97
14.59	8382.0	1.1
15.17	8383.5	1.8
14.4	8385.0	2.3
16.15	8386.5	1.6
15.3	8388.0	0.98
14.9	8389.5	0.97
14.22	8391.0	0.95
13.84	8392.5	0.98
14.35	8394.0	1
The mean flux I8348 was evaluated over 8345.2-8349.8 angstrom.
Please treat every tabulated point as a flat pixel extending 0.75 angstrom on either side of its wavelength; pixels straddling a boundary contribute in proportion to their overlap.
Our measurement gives 14.6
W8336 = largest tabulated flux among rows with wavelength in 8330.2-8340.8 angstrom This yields 16.18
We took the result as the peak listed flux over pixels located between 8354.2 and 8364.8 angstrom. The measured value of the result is 14.75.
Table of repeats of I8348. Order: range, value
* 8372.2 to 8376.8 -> 14.7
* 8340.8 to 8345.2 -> 13.1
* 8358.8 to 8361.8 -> 13.4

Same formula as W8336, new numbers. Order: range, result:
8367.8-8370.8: 13.66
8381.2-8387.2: 16.15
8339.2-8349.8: 19.17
